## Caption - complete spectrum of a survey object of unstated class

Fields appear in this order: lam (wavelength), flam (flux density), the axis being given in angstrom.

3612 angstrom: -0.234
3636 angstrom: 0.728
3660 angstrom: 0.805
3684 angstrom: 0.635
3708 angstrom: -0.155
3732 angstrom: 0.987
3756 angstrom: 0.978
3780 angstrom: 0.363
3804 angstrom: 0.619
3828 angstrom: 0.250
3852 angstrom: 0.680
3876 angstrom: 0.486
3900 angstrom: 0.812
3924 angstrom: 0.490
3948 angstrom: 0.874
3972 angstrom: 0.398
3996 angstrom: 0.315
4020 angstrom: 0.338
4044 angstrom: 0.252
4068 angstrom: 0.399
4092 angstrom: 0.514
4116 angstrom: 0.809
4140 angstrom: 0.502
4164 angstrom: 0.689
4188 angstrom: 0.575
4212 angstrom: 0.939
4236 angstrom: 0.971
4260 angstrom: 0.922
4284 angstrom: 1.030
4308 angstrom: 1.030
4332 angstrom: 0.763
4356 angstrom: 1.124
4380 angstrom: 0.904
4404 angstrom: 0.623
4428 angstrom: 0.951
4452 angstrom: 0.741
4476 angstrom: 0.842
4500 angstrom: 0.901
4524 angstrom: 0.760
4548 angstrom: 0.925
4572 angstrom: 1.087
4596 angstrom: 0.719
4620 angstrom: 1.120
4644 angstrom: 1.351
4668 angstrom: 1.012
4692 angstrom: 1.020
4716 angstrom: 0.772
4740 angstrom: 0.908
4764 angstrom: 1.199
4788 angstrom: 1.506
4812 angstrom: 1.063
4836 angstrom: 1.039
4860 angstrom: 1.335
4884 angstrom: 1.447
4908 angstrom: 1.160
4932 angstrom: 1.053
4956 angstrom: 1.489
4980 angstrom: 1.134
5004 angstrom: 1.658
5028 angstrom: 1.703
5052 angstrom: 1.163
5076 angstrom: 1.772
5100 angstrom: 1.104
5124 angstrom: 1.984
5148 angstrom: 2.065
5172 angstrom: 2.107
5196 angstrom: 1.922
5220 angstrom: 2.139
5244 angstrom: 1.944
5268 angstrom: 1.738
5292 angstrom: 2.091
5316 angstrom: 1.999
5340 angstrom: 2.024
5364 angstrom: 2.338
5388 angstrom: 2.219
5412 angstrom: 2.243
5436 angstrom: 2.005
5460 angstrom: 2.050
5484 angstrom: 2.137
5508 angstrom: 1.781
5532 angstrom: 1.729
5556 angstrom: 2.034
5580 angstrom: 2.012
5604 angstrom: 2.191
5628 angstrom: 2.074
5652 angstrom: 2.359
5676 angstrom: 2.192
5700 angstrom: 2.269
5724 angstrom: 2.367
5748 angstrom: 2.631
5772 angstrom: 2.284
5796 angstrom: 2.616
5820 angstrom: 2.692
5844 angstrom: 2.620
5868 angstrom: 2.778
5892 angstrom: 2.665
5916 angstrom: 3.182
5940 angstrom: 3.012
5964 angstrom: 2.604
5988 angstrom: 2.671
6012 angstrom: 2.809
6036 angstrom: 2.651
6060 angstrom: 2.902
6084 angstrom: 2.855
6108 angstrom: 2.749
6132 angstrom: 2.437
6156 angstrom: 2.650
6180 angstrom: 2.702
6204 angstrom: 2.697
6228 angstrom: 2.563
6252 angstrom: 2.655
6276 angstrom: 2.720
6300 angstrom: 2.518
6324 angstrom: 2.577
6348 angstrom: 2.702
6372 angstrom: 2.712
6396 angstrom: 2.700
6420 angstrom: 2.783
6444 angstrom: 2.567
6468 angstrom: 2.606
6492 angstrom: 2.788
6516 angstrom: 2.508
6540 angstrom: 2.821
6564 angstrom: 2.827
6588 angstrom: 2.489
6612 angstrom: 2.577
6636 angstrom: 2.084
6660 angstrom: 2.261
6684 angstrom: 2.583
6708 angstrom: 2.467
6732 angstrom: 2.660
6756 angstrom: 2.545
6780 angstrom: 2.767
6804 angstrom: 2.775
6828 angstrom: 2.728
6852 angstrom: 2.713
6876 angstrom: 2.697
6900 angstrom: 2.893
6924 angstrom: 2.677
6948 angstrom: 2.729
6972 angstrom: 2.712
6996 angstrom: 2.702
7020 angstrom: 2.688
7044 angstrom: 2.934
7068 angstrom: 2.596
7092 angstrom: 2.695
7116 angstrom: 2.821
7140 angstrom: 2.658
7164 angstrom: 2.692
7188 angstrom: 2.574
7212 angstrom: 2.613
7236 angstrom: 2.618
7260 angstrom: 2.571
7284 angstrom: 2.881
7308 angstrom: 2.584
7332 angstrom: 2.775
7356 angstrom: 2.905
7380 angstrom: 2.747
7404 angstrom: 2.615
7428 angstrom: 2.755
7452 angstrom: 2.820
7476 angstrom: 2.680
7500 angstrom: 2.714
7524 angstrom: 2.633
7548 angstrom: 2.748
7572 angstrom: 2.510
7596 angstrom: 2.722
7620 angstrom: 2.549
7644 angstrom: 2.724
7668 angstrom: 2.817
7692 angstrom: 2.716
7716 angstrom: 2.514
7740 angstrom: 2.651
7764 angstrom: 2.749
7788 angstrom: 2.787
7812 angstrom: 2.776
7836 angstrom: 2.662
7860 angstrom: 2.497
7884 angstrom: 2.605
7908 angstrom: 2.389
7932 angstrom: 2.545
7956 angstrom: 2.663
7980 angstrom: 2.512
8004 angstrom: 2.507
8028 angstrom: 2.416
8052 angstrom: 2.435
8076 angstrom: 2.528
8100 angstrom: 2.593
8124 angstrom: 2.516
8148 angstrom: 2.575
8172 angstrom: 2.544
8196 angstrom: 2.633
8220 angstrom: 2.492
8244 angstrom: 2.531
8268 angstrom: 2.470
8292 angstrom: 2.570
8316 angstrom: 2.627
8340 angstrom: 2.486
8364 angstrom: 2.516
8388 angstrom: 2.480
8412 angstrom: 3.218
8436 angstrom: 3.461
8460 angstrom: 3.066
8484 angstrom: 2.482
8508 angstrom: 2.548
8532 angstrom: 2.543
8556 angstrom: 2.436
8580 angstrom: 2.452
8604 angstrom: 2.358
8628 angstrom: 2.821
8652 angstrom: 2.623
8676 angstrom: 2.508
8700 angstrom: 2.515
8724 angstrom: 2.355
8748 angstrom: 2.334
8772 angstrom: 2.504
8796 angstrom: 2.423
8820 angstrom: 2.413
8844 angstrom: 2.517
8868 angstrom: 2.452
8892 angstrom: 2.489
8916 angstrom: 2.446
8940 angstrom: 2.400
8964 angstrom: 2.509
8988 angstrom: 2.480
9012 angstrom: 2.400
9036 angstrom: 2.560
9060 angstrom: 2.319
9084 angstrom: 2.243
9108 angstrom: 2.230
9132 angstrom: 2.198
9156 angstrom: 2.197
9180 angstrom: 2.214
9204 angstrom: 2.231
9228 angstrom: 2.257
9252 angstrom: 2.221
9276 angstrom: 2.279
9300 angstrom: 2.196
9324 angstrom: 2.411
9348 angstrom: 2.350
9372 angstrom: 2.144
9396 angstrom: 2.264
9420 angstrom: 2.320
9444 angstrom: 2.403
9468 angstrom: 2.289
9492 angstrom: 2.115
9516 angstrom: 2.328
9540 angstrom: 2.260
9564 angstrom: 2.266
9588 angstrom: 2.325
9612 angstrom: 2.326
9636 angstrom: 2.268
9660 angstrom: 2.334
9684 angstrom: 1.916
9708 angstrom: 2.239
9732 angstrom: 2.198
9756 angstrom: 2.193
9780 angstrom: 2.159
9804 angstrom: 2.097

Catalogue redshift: 0.28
